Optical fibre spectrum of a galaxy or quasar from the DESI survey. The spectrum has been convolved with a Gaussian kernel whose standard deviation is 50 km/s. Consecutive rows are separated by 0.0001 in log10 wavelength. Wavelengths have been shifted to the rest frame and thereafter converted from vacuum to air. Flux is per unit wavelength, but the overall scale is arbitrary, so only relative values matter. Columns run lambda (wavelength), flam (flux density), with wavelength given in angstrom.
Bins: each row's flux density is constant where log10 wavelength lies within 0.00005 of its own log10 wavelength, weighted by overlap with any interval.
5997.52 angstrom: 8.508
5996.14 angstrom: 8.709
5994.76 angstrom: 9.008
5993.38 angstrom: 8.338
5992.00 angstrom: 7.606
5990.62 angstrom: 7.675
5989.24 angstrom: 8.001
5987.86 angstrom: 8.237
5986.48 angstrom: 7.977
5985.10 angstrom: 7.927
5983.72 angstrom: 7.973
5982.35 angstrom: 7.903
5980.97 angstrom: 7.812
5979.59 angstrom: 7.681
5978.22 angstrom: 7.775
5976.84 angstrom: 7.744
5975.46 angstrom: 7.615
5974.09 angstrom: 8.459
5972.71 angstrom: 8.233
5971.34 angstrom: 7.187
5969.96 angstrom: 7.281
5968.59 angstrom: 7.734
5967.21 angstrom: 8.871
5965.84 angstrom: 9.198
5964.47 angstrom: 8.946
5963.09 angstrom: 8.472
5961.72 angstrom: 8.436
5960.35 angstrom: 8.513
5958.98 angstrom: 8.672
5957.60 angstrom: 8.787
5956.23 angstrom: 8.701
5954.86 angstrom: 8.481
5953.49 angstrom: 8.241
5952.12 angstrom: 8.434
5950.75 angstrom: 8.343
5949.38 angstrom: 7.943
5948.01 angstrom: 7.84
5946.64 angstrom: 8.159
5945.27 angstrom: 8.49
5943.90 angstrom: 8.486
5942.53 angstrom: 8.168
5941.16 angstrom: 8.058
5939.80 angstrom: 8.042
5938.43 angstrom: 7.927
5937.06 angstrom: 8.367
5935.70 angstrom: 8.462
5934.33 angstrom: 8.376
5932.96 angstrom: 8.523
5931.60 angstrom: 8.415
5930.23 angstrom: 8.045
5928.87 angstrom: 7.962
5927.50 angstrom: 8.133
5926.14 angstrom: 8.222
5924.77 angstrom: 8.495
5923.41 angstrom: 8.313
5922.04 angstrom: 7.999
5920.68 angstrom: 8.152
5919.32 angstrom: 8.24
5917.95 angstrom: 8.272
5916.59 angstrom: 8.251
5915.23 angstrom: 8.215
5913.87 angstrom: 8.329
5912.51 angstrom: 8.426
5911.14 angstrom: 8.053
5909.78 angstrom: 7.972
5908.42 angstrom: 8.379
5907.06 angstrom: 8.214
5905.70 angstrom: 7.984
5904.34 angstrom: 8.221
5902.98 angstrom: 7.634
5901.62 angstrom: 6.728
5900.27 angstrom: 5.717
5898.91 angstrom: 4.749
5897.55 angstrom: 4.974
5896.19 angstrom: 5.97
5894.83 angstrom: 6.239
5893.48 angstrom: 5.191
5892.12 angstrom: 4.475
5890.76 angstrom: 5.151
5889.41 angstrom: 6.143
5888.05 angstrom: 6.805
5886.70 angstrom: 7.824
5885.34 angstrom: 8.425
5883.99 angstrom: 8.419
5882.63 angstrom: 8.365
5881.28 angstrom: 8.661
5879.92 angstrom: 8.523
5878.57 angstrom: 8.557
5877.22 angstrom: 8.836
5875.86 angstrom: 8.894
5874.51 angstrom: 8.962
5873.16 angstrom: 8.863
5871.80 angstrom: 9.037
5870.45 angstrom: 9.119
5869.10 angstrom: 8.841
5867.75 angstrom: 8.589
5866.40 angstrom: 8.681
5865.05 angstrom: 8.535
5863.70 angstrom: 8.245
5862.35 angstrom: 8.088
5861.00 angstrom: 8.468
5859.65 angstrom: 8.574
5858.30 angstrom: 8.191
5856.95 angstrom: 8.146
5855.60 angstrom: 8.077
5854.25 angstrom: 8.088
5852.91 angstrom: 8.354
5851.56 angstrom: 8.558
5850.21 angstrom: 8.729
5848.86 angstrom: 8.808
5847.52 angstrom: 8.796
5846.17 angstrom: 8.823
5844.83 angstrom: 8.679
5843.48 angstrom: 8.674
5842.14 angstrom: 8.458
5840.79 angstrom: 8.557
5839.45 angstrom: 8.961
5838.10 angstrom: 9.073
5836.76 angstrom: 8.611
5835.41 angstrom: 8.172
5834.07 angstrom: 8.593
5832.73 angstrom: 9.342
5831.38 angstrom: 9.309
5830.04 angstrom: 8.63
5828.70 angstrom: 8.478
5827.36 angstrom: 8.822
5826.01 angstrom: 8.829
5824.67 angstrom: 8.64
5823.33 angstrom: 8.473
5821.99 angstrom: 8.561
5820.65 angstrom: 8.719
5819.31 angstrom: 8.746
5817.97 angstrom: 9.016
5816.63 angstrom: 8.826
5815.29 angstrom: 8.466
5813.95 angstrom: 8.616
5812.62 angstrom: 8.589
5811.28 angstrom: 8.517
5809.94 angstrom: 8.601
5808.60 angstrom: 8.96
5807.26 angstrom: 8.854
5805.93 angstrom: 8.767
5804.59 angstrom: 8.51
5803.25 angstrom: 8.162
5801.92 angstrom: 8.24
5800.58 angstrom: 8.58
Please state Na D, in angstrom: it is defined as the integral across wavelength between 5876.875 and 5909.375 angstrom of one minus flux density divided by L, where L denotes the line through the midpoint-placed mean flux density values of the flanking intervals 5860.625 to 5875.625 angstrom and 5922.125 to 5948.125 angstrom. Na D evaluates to 5.50 angstrom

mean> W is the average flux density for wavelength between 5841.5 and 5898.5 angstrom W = 7.98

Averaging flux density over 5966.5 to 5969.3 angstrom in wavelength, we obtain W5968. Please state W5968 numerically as 8.31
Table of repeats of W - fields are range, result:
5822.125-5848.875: 8.73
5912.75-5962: 8.29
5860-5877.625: 8.7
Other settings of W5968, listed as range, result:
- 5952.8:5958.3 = 8.55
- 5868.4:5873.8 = 8.96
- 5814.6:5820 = 8.76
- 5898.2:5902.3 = 5.73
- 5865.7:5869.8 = 8.71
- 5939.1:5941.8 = 8.07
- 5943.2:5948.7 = 8.24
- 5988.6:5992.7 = 7.76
